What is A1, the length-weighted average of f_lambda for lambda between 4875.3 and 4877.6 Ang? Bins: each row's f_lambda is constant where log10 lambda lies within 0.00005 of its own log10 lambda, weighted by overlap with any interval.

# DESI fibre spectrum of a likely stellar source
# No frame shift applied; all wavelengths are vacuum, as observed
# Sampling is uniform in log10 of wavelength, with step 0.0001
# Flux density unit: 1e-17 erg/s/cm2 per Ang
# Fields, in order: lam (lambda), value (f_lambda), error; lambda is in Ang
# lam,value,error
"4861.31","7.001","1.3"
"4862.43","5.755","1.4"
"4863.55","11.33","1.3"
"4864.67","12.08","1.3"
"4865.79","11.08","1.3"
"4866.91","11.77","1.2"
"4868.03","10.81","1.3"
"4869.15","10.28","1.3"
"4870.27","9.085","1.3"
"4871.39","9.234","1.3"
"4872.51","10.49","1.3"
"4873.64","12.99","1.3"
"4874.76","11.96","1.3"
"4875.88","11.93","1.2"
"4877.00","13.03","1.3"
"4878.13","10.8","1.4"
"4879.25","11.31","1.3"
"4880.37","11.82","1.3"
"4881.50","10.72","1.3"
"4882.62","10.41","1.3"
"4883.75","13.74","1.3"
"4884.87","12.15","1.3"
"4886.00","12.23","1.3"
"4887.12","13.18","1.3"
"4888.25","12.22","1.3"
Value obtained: 12.4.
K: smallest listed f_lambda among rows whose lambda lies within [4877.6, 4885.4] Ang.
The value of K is 10.41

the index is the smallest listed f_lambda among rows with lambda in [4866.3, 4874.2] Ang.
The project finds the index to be 9.085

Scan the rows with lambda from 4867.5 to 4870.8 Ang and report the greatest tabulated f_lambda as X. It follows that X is 10.81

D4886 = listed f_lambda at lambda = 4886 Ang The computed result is 12.23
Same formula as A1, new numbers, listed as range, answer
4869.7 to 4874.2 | 10.4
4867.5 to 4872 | 9.87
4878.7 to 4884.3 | 11.6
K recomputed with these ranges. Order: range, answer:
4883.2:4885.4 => 12.15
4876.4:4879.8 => 10.8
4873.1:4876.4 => 11.93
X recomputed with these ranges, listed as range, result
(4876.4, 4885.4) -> 13.74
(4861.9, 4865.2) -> 12.08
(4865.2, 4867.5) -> 11.77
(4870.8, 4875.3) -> 12.99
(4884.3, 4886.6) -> 12.23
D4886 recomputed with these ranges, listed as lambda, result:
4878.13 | 10.8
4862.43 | 5.755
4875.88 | 11.93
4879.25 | 11.31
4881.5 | 10.72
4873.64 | 12.99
